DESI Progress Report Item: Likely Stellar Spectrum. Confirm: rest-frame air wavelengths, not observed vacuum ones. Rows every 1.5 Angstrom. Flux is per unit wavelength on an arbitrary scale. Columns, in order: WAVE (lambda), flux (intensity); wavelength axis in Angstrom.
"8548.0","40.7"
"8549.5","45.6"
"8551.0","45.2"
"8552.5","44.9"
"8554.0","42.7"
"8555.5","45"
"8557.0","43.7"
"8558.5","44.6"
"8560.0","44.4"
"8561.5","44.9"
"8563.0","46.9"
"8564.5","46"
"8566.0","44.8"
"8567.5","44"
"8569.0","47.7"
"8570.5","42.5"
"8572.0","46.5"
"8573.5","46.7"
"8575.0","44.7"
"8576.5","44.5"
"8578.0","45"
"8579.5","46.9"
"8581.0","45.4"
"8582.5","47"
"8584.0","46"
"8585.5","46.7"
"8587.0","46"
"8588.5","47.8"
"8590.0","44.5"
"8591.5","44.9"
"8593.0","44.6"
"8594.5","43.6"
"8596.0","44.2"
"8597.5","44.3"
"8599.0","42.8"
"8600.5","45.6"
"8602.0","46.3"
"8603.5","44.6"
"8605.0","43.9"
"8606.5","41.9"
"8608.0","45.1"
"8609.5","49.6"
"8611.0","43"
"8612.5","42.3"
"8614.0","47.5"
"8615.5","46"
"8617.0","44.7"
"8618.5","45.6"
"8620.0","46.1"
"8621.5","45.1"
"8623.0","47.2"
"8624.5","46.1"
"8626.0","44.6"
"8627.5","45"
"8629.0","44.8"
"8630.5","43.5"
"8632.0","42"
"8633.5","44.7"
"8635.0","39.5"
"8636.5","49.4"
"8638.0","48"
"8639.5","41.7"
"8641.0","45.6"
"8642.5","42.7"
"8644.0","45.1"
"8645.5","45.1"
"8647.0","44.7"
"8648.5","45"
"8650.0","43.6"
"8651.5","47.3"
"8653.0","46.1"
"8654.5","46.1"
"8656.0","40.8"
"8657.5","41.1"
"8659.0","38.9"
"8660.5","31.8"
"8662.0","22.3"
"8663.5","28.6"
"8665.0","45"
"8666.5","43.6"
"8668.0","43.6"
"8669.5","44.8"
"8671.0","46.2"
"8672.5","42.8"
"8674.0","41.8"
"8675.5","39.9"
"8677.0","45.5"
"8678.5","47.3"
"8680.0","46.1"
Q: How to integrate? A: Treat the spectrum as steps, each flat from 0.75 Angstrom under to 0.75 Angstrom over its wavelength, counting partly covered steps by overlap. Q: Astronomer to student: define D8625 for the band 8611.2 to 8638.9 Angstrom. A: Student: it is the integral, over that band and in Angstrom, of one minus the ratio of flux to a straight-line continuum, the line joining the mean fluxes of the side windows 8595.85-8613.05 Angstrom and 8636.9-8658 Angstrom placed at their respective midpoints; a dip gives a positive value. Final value -0.3 Angstrom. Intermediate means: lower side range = 44.5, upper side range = 44.6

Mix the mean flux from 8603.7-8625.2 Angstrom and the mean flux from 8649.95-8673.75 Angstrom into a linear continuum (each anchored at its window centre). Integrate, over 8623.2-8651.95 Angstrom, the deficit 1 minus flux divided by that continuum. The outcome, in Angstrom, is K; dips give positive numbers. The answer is -1.1 Angstrom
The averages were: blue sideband 45.3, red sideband 40.7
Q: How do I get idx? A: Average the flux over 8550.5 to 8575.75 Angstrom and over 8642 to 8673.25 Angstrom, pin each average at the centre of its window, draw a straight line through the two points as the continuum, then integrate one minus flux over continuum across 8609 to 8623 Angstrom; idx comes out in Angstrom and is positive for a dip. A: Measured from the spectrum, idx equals -0.8 Angstrom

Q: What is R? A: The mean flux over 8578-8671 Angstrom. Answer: 44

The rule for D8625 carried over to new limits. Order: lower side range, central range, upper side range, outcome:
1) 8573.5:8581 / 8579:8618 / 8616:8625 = 0.4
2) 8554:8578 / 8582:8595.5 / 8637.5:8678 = -0.4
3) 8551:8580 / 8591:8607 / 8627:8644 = 0.2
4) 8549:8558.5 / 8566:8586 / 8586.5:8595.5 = -0.3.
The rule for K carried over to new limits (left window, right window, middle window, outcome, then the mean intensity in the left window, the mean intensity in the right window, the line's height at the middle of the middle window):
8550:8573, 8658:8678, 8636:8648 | -1.2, 44.9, 39.7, 41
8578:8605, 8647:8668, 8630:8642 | -0.7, 45.3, 40.3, 41.9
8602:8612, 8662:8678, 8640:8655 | -0.9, 44.7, 41.3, 42.5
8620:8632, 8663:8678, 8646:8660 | 0.0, 45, 42.5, 43.5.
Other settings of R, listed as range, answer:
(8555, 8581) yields 45.2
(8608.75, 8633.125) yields 45.2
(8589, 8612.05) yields 44.6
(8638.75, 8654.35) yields 44.7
